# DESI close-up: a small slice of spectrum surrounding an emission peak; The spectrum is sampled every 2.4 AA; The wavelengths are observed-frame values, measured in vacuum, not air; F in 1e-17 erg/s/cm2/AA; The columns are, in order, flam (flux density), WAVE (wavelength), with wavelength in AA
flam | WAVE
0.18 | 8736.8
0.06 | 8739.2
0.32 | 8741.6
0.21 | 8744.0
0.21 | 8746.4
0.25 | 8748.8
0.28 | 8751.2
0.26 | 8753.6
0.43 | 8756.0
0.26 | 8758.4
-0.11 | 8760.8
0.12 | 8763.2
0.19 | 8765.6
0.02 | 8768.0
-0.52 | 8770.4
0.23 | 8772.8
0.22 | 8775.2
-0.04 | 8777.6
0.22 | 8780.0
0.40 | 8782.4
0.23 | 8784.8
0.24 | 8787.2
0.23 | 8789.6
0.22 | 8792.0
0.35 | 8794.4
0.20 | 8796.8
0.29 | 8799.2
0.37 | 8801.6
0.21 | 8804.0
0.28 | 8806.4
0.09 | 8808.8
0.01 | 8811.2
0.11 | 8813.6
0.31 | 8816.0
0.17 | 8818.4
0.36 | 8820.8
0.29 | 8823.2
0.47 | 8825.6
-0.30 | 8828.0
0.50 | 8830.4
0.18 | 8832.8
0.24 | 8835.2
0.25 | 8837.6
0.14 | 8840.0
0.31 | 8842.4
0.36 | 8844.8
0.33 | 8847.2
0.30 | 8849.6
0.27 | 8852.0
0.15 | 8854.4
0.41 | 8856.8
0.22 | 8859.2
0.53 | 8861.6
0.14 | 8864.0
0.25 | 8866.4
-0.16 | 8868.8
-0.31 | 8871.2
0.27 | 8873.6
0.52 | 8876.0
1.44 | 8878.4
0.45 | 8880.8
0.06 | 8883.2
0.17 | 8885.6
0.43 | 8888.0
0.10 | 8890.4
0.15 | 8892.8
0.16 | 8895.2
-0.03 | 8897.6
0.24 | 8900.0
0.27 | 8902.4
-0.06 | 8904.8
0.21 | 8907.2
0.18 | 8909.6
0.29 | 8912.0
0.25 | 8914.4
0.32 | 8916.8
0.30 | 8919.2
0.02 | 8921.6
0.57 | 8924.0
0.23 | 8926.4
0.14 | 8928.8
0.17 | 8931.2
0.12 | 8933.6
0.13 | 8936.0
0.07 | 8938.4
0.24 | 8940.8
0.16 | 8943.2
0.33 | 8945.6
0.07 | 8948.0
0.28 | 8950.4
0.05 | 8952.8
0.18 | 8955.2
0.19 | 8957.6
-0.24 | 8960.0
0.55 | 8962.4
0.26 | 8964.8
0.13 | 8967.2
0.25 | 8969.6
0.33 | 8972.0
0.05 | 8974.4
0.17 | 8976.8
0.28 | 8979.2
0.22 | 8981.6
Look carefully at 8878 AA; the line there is H-beta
